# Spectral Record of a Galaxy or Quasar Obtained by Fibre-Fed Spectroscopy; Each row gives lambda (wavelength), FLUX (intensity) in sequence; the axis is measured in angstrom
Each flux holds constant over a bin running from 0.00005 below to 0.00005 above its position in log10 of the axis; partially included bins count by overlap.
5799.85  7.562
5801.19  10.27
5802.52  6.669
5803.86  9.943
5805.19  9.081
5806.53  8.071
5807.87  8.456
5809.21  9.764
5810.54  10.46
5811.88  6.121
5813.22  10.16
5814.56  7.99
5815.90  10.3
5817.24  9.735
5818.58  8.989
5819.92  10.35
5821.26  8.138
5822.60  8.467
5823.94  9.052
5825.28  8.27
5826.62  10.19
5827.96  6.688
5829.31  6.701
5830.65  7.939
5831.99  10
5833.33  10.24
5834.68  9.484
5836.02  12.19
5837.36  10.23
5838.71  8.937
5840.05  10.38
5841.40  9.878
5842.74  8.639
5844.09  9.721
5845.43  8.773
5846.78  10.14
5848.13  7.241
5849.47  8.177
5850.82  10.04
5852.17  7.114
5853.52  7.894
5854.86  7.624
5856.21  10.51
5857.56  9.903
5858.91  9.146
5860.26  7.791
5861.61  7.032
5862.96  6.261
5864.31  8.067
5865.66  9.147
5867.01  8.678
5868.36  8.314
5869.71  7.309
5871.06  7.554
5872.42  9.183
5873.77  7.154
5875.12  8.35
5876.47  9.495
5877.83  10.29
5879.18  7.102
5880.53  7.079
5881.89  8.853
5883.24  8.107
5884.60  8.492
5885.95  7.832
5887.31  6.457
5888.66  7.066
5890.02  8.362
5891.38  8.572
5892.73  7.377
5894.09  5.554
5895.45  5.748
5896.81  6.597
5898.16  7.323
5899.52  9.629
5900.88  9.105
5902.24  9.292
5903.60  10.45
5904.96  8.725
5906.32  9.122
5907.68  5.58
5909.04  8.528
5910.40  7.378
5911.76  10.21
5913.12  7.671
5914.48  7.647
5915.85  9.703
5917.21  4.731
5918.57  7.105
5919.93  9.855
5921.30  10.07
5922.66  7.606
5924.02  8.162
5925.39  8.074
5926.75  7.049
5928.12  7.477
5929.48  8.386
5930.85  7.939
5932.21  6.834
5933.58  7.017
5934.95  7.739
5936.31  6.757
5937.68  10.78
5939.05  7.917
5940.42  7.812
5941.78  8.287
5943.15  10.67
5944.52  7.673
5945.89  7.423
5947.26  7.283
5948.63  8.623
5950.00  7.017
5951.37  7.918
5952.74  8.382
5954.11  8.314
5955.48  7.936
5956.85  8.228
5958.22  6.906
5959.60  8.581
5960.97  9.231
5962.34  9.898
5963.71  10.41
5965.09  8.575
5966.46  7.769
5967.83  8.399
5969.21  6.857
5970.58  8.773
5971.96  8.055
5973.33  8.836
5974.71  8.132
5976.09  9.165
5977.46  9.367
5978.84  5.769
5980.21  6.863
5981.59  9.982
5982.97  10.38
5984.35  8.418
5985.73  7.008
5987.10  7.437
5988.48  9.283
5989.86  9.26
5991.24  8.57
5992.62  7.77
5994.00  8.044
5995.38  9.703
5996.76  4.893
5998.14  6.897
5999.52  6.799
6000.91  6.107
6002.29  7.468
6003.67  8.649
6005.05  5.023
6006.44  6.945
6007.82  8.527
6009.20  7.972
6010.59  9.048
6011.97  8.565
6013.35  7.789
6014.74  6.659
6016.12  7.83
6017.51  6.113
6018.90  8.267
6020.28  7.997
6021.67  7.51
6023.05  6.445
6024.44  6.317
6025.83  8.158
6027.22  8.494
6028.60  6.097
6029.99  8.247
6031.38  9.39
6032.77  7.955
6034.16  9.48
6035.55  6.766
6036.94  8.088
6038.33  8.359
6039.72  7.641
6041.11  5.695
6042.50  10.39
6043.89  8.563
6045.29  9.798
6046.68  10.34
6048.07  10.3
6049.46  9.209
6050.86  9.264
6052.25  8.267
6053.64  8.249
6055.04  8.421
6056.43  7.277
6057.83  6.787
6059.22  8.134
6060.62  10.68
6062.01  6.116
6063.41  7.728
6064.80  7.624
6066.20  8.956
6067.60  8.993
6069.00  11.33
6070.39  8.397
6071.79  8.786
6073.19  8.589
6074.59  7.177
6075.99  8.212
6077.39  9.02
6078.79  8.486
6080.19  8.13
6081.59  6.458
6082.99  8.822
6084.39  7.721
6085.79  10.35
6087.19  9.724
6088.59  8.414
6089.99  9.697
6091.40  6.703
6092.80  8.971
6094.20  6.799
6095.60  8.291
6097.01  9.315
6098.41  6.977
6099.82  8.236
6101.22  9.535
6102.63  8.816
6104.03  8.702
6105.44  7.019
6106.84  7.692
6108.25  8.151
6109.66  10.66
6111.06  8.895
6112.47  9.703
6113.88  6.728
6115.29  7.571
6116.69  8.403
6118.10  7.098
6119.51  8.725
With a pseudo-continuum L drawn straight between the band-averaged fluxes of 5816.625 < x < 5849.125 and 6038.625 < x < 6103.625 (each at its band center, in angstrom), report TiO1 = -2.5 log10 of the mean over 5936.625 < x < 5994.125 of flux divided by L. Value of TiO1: 0.05 mag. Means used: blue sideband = 9.17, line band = 8.37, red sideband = 8.51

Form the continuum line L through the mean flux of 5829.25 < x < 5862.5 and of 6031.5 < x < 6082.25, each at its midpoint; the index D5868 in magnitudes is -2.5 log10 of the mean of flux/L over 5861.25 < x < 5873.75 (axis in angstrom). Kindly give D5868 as 0.136 mag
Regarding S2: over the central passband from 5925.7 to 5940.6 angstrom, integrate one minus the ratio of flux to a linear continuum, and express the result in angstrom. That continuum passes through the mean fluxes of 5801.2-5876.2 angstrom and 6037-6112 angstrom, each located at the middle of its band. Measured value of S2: 1.51 angstrom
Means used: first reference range 8.79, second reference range 8.51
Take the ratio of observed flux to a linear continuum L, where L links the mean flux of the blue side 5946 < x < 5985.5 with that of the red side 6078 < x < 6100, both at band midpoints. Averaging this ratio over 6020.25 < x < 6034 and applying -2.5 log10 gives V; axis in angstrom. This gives 0.08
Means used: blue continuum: 8.33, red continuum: 8.32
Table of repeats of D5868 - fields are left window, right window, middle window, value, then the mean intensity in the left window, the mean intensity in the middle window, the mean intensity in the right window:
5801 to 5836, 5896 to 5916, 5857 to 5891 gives 0.06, 8.95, 8.12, 8.41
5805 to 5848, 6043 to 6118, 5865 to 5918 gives 0.12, 9.15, 8.04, 8.51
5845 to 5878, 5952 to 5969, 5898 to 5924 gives 0.00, 8.41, 8.42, 8.5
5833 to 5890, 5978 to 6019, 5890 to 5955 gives 0.02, 8.6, 8.03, 7.73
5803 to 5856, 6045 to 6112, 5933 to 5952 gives 0.09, 9.02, 8.07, 8.54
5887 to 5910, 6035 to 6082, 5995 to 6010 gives 0.16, 7.87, 7.14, 8.43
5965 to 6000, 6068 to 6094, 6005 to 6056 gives 0.03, 8.12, 8.09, 8.58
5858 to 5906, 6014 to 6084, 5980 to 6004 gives 0.02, 8.06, 7.98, 8.2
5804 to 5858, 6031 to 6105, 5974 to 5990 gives 0.04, 9.06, 8.39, 8.48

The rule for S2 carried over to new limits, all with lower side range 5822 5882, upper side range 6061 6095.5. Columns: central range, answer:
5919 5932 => 0.6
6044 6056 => -1.0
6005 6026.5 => 2.4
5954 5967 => -0.1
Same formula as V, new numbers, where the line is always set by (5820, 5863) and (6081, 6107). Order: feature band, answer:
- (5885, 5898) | 0.23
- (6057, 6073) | -0.01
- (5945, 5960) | 0.11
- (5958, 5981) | 0.03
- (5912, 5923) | 0.08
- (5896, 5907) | 0.00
